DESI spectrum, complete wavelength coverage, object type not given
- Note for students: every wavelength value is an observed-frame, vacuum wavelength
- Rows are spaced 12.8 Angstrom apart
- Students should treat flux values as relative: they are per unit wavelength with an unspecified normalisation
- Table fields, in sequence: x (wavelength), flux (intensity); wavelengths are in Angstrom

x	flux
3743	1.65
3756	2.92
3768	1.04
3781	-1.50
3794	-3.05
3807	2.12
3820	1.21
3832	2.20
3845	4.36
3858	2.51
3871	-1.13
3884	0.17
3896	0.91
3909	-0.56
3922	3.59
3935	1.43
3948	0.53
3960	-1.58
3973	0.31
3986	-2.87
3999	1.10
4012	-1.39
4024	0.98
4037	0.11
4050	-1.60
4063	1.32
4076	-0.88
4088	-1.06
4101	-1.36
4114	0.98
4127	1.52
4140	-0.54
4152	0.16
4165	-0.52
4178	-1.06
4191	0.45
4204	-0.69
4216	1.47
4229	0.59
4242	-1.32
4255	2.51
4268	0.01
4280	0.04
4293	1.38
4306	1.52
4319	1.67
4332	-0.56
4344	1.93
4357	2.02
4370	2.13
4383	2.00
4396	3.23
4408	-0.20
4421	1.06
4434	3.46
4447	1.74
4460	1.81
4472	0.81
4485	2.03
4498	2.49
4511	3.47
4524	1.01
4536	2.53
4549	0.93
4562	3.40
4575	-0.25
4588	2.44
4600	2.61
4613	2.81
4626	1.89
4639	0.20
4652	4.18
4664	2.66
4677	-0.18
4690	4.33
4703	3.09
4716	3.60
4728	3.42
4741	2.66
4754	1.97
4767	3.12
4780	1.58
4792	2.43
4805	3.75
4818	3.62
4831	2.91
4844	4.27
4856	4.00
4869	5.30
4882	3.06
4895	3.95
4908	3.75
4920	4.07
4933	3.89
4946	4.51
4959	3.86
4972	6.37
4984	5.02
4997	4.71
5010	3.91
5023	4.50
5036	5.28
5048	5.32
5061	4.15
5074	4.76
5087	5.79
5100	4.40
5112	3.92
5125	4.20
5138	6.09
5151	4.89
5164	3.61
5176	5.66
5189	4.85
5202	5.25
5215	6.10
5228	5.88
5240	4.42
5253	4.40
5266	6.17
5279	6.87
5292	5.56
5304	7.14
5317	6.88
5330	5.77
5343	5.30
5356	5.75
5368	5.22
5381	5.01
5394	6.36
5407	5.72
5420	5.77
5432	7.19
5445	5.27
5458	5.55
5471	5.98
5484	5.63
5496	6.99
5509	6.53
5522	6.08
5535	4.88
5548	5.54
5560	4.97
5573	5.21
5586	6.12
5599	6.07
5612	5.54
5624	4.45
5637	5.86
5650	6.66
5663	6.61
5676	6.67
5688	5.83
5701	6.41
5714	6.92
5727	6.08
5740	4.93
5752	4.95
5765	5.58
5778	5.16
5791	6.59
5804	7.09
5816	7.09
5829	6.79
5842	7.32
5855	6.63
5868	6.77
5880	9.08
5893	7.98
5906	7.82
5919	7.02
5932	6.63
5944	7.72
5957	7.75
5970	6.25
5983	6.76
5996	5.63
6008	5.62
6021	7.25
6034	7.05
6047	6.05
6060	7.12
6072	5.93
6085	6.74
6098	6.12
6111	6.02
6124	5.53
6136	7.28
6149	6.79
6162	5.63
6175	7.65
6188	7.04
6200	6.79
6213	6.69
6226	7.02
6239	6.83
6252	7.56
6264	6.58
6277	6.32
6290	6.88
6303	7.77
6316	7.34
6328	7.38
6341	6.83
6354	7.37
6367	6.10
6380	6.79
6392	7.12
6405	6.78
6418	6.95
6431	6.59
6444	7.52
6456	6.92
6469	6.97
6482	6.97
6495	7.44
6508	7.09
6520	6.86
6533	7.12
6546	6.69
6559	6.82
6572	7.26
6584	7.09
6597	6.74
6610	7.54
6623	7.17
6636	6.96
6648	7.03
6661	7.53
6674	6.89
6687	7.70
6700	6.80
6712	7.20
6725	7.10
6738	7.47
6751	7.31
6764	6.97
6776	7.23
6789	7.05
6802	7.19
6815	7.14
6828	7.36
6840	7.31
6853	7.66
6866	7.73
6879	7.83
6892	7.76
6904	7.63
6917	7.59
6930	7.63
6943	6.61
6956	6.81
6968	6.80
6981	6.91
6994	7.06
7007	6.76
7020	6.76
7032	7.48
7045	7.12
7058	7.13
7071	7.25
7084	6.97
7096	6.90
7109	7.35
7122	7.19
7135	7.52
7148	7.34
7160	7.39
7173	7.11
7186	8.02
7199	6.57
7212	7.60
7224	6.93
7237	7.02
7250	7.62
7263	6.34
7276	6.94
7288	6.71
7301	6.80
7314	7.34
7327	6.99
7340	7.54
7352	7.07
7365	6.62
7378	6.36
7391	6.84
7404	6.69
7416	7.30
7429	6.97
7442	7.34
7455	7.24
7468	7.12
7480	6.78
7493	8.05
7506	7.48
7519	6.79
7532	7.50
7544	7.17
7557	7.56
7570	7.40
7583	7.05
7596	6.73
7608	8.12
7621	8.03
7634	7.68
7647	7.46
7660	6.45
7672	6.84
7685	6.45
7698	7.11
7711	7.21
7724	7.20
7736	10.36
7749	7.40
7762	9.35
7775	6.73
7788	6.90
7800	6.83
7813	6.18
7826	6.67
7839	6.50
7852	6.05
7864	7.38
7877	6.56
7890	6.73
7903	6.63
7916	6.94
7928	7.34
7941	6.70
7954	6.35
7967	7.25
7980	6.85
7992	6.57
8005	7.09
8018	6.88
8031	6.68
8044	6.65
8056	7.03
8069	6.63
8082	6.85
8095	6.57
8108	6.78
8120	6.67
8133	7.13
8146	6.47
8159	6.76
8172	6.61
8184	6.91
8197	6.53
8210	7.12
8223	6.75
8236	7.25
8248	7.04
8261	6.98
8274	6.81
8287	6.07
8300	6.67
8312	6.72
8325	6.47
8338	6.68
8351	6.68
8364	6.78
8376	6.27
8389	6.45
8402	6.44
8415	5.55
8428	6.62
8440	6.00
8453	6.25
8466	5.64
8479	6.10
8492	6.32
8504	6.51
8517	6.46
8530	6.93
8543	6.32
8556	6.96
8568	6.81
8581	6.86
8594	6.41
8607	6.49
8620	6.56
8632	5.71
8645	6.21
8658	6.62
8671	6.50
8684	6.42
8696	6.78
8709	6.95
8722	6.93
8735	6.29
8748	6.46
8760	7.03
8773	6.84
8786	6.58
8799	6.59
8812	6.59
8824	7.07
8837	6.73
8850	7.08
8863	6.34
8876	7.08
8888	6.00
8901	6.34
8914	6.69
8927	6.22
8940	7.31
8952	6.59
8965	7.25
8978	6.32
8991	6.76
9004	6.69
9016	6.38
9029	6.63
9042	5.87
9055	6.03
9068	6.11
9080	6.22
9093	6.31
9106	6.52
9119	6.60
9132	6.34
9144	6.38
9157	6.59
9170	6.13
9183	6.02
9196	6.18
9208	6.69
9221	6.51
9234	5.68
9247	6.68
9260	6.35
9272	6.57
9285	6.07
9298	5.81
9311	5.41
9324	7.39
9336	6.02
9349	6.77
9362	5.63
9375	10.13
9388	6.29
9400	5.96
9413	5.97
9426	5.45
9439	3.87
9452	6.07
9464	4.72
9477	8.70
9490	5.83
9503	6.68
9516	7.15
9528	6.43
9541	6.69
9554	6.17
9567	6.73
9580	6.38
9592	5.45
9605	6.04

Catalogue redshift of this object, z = 0.18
